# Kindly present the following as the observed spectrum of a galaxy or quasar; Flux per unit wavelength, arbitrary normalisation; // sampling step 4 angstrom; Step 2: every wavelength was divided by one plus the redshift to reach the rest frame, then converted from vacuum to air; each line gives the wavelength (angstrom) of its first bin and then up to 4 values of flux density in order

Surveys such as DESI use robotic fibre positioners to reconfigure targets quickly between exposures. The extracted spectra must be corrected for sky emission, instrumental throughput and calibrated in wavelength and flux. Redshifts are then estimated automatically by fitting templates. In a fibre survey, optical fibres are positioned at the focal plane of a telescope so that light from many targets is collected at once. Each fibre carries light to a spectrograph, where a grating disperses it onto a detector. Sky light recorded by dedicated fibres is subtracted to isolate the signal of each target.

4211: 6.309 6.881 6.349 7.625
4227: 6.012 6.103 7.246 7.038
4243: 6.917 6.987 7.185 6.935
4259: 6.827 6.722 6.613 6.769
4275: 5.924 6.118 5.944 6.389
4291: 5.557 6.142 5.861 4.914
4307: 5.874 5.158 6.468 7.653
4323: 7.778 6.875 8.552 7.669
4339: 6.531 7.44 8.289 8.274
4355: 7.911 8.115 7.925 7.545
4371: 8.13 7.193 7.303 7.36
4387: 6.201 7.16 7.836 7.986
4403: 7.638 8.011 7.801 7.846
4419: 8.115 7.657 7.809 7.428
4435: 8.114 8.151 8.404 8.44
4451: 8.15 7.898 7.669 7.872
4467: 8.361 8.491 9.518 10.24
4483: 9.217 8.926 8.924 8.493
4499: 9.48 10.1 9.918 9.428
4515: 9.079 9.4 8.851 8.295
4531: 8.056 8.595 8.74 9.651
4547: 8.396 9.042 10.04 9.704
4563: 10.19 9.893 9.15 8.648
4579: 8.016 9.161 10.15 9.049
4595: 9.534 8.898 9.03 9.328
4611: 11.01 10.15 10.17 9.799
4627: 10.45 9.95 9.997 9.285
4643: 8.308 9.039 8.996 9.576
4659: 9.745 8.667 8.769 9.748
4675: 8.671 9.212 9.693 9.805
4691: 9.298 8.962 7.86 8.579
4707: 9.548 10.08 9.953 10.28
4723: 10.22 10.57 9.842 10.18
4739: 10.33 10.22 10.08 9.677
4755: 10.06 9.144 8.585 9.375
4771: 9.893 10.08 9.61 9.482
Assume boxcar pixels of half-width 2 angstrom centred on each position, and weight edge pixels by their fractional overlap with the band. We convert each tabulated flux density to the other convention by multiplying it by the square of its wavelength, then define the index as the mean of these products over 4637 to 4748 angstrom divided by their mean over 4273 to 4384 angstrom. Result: 1.60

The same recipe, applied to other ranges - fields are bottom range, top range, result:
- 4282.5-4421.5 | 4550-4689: 1.48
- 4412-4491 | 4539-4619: 1.20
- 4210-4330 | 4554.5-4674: 1.69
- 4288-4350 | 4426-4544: 1.40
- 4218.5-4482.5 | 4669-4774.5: 1.54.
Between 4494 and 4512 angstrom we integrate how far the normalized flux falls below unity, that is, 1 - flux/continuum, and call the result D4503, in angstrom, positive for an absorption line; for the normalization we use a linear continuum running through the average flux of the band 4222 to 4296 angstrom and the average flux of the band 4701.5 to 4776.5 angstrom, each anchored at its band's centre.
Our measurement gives -2.9 angstrom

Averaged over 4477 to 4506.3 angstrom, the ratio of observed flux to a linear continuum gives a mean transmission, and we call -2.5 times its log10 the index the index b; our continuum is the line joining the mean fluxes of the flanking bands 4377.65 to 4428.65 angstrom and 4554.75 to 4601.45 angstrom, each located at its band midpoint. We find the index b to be -0.11 mag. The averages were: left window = 7.6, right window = 9.34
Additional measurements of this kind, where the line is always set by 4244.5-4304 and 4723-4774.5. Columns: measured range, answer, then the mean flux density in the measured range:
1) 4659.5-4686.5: 0.01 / 9.2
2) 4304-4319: 0.11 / 6.01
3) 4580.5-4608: -0.07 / 9.28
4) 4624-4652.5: -0.05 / 9.45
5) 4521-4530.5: -0.04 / 8.49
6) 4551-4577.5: -0.13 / 9.53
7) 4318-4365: -0.13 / 7.75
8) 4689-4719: 0.03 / 9.26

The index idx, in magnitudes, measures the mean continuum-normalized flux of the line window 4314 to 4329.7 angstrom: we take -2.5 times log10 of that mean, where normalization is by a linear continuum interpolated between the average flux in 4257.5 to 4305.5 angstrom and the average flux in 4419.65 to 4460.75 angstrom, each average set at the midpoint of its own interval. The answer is -0.11 mag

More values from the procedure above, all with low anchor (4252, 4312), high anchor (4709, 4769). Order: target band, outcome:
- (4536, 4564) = -0.12 mag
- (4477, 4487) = -0.22 mag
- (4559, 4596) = -0.09 mag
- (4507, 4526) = -0.14 mag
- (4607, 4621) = -0.16 mag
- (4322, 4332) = -0.17 mag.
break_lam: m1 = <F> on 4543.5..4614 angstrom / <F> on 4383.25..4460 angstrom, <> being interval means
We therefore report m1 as 1.20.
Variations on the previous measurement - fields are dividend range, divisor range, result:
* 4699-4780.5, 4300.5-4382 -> 1.34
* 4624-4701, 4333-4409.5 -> 1.22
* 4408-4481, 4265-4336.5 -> 1.27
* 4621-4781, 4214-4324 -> 1.47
